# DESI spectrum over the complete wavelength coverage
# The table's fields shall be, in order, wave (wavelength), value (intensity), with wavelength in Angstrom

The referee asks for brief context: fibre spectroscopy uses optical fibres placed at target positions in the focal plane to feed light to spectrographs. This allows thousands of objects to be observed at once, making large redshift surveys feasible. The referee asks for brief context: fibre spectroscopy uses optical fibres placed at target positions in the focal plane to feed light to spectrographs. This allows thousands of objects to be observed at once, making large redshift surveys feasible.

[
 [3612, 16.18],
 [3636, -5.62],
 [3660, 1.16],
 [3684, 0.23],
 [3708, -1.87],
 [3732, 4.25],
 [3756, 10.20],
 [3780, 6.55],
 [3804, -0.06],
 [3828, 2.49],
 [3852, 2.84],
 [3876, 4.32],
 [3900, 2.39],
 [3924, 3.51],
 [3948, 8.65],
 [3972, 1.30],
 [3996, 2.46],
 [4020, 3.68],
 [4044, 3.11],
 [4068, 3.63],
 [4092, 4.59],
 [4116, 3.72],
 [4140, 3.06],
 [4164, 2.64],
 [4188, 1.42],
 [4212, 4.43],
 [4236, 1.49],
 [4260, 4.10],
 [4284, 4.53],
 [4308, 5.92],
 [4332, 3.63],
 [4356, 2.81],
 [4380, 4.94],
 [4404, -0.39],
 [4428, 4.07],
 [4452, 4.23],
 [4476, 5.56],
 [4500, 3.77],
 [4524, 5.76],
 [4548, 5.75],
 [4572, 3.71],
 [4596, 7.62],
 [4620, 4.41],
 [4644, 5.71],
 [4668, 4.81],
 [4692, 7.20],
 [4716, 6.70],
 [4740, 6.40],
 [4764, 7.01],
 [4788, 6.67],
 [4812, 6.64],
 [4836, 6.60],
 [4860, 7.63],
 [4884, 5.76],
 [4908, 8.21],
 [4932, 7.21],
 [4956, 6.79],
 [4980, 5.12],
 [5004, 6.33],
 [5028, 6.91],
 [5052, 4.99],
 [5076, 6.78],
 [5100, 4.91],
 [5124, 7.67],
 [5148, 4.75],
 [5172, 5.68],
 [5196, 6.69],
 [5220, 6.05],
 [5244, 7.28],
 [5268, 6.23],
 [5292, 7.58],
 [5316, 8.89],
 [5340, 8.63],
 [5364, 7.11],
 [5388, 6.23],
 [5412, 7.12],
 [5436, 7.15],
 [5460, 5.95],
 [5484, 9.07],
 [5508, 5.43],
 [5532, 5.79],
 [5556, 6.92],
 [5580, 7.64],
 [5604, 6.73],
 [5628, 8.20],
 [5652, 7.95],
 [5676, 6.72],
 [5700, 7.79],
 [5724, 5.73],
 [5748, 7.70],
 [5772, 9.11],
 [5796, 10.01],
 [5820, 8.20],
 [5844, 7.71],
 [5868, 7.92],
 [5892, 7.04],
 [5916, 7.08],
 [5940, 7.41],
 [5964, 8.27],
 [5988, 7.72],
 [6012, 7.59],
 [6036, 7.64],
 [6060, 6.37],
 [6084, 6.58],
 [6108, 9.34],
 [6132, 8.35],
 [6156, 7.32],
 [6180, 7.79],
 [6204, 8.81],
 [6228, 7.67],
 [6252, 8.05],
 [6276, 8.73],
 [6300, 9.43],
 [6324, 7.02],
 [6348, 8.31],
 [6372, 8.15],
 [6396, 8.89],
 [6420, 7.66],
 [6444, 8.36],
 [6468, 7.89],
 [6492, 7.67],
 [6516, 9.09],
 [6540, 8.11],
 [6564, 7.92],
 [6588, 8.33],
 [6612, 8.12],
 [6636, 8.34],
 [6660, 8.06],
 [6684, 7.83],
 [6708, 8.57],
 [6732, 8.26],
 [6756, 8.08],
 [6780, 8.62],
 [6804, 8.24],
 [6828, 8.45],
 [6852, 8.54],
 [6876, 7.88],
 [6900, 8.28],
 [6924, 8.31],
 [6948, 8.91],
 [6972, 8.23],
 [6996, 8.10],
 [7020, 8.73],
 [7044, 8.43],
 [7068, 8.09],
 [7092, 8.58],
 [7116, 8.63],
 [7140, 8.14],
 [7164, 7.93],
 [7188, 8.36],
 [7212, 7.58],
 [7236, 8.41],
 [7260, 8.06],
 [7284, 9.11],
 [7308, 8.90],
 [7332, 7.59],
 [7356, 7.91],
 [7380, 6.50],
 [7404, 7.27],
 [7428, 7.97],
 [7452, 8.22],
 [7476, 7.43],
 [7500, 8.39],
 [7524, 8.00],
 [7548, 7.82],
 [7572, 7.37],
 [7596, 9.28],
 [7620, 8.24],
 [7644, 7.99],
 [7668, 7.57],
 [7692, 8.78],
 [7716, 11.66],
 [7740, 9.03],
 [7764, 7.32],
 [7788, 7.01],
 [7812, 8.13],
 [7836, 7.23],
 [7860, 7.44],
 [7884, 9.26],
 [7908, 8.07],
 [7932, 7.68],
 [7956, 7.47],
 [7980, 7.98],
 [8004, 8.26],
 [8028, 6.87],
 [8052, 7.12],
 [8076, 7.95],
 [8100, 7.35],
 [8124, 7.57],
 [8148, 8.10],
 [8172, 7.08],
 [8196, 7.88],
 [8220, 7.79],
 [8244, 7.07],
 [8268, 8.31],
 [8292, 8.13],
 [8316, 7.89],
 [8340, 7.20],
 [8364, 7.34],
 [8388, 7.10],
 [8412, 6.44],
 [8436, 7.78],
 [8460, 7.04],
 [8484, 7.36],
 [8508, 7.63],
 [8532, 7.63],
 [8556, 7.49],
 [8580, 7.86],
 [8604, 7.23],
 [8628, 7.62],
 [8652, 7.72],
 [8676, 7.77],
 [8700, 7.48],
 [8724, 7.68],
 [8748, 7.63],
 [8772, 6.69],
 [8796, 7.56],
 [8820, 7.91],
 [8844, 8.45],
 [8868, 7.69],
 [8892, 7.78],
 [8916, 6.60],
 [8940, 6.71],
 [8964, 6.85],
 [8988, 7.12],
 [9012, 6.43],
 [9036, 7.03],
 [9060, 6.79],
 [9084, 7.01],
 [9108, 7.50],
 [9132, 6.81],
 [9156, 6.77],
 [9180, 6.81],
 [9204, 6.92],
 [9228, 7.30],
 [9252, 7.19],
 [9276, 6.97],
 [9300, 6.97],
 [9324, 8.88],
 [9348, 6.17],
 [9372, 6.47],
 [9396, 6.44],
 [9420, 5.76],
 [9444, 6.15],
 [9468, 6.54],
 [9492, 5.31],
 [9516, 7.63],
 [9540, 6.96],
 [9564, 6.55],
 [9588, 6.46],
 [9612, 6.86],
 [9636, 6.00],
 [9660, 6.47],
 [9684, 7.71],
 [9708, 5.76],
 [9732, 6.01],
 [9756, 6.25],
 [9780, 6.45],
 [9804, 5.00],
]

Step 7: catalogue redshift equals 0.174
